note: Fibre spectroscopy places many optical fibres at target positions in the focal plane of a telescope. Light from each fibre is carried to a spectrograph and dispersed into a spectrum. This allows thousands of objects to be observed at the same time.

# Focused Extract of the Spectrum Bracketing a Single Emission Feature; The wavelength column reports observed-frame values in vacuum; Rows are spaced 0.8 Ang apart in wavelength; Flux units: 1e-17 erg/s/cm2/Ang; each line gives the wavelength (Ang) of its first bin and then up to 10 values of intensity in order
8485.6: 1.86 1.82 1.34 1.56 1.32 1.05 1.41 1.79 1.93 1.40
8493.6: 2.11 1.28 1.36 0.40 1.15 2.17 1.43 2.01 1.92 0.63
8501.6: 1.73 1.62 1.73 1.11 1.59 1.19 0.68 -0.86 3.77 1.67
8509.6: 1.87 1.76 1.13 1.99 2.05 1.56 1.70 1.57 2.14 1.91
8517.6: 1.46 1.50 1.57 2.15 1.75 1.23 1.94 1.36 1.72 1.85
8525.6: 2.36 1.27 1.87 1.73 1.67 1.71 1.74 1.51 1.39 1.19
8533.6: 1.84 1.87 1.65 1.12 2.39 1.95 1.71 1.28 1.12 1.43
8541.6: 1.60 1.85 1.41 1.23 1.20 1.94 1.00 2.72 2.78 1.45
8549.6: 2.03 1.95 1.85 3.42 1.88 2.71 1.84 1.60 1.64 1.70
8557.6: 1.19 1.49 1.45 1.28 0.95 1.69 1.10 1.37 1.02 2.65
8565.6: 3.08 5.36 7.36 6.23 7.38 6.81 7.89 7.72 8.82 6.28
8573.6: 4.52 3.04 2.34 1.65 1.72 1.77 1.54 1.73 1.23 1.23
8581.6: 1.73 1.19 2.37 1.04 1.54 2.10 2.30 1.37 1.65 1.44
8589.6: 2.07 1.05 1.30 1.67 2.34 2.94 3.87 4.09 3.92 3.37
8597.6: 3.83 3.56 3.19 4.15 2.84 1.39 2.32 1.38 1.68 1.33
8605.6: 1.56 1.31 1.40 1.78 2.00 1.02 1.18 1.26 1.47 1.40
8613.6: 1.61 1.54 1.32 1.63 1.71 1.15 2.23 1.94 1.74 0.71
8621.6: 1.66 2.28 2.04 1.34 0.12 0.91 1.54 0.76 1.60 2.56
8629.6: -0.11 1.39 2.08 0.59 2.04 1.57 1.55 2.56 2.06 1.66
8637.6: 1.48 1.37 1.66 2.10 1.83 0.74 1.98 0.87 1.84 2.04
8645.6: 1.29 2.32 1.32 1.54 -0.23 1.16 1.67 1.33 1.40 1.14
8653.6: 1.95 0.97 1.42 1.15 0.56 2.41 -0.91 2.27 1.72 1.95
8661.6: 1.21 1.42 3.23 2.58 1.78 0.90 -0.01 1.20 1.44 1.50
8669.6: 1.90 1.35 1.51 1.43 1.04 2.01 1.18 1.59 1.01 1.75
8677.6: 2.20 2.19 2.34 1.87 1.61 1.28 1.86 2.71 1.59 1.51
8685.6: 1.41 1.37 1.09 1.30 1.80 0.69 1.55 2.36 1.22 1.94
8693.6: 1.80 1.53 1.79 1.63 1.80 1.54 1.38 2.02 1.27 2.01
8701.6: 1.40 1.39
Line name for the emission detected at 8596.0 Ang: [N II] 6583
